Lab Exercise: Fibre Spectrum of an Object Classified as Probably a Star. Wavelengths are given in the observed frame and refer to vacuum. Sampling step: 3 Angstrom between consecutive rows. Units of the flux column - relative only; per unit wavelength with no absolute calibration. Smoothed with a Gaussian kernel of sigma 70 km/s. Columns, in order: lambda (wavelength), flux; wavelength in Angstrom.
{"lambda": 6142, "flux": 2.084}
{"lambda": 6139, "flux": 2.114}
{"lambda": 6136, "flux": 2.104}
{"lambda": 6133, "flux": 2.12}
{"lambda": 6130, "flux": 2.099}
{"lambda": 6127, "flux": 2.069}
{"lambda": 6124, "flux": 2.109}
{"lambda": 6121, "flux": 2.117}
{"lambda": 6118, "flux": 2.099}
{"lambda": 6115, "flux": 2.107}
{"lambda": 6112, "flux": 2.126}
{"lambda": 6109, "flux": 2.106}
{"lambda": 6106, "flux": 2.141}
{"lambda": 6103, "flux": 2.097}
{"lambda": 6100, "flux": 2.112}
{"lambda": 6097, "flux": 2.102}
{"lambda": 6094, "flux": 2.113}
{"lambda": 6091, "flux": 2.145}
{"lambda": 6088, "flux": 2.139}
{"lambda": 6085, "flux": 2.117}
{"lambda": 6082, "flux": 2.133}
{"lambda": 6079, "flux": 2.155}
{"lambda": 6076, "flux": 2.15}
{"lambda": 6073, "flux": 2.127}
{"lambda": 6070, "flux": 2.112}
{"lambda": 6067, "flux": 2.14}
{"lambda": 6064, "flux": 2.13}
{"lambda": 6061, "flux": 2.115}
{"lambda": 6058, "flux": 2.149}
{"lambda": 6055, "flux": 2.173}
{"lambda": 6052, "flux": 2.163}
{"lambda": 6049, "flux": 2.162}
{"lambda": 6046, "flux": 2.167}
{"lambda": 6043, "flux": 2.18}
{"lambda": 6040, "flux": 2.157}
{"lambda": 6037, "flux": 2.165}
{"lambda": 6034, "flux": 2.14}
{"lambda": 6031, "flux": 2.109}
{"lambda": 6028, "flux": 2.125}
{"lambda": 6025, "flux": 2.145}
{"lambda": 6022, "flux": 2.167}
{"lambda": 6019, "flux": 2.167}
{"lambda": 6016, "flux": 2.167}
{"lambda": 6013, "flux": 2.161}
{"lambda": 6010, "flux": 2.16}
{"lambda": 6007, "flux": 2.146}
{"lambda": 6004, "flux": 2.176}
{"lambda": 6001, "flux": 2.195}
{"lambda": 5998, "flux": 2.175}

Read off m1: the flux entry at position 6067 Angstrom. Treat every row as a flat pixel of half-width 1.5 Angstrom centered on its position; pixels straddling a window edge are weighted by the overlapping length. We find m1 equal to 2.14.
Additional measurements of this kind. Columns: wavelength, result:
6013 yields 2.161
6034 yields 2.14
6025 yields 2.145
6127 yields 2.069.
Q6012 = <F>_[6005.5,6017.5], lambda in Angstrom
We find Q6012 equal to 2.16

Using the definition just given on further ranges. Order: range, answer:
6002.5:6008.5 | 2.16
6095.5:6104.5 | 2.1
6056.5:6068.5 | 2.13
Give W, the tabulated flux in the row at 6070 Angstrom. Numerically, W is 2.112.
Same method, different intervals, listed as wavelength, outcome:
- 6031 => 2.109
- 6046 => 2.167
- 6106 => 2.141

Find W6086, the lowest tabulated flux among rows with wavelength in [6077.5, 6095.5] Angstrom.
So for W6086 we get 2.113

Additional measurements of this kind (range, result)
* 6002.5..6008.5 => 2.146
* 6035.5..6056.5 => 2.157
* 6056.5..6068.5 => 2.115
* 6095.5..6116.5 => 2.097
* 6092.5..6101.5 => 2.102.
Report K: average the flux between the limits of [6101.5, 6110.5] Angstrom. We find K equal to 2.11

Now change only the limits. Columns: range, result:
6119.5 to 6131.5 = 2.1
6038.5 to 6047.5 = 2.17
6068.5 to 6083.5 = 2.14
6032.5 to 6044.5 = 2.16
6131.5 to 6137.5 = 2.11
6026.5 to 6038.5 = 2.13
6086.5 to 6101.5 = 2.12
